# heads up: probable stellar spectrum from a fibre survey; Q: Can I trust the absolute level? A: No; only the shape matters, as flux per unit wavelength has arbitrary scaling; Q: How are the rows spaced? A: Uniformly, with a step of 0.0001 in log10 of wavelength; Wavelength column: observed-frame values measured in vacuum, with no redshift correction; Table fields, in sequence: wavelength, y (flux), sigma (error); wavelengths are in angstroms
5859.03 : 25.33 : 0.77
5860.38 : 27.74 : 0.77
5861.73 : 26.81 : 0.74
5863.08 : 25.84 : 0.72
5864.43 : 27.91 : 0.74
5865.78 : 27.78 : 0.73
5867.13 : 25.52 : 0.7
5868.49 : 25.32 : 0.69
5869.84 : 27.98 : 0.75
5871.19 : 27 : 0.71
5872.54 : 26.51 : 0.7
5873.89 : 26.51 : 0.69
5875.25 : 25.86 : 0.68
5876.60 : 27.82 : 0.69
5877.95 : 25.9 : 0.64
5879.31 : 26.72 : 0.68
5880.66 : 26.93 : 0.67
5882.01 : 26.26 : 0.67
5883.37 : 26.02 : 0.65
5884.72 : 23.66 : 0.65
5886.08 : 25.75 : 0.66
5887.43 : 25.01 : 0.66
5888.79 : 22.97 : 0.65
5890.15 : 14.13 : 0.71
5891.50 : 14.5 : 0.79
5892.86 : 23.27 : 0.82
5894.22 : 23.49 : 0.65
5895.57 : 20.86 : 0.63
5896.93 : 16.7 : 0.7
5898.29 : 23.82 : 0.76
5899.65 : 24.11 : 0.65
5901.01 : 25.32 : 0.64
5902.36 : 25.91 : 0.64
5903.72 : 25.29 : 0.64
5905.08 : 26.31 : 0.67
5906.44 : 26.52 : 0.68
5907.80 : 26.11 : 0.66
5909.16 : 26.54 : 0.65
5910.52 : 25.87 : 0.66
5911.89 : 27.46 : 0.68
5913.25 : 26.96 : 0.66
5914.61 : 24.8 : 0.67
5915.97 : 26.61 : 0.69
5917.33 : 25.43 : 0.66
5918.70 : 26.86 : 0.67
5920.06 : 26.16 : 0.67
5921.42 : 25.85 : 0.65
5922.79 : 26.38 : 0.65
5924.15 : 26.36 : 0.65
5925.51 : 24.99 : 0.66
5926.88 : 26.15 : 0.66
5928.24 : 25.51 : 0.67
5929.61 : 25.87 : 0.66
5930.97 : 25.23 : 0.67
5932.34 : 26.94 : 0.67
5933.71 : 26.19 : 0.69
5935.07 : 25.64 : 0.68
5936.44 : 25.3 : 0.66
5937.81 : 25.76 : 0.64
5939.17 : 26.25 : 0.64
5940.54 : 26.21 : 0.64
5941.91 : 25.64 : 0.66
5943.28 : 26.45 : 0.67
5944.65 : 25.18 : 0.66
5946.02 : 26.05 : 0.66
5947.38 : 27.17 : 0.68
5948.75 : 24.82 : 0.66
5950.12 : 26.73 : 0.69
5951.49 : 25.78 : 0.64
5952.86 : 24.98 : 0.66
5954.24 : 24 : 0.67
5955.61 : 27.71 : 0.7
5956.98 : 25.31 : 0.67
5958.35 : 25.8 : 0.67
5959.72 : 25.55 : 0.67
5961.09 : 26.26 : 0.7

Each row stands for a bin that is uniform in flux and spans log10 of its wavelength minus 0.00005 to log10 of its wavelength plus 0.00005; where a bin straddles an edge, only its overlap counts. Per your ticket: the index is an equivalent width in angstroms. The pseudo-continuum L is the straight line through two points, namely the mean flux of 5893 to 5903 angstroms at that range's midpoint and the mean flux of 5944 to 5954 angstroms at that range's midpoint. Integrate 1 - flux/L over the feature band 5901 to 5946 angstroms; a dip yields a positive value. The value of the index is -3.2 angstroms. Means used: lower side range 22.9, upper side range 25.7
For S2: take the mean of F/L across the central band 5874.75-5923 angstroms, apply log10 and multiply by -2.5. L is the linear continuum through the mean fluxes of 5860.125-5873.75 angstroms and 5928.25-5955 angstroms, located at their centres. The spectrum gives 0.07 mag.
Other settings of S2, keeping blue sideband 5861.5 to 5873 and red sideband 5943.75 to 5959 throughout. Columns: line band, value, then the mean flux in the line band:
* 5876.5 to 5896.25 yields 0.13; 23.4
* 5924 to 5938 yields 0.01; 25.8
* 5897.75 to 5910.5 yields 0.03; 25.6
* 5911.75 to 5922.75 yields 0.00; 26.2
